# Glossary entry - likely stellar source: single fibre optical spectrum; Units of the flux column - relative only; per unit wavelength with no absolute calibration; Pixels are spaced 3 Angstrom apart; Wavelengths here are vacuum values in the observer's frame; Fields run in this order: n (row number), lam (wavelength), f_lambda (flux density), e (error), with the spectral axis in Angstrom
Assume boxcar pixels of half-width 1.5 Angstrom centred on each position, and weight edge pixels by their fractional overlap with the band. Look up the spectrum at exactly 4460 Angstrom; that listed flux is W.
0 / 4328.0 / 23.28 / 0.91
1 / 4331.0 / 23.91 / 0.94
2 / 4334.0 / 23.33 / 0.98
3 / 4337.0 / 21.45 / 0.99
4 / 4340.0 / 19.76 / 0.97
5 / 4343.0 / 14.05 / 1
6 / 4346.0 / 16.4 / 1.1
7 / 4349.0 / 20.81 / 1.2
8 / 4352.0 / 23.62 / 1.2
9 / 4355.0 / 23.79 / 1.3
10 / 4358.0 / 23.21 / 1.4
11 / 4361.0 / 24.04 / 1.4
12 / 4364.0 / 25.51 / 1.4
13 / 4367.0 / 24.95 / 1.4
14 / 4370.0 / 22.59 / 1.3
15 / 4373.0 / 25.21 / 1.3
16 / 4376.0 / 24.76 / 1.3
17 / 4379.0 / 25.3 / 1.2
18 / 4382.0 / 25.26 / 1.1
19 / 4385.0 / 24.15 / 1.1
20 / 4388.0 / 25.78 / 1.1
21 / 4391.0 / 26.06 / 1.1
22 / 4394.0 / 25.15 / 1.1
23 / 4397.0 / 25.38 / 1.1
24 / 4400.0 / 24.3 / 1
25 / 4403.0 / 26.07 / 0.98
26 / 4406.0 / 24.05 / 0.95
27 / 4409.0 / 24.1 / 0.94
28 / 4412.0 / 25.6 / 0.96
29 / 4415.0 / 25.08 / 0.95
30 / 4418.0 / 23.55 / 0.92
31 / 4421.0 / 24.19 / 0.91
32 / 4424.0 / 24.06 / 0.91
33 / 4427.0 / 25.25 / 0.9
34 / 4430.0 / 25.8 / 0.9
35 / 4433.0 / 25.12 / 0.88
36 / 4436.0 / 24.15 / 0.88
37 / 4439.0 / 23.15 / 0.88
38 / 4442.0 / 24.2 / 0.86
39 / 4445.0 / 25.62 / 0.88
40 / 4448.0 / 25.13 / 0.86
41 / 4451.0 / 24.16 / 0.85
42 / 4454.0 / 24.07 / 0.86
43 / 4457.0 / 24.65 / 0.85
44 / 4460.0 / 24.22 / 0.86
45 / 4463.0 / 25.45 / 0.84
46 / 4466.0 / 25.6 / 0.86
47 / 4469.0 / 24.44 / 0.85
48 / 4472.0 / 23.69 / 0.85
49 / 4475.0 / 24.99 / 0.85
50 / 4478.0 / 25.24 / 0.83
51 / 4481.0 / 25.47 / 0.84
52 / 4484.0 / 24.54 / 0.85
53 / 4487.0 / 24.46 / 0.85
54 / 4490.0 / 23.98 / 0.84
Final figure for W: 24.22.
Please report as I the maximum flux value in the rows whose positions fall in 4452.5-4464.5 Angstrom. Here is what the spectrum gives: 25.45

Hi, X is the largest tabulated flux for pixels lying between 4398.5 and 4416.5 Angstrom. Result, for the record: 26.07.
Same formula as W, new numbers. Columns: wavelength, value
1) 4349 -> 20.81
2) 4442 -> 24.2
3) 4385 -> 24.15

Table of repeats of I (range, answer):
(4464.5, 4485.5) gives 25.6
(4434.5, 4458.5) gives 25.62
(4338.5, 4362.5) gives 24.04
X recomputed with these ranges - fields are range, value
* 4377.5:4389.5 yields 25.78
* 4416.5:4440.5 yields 25.8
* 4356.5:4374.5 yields 25.51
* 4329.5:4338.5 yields 23.91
